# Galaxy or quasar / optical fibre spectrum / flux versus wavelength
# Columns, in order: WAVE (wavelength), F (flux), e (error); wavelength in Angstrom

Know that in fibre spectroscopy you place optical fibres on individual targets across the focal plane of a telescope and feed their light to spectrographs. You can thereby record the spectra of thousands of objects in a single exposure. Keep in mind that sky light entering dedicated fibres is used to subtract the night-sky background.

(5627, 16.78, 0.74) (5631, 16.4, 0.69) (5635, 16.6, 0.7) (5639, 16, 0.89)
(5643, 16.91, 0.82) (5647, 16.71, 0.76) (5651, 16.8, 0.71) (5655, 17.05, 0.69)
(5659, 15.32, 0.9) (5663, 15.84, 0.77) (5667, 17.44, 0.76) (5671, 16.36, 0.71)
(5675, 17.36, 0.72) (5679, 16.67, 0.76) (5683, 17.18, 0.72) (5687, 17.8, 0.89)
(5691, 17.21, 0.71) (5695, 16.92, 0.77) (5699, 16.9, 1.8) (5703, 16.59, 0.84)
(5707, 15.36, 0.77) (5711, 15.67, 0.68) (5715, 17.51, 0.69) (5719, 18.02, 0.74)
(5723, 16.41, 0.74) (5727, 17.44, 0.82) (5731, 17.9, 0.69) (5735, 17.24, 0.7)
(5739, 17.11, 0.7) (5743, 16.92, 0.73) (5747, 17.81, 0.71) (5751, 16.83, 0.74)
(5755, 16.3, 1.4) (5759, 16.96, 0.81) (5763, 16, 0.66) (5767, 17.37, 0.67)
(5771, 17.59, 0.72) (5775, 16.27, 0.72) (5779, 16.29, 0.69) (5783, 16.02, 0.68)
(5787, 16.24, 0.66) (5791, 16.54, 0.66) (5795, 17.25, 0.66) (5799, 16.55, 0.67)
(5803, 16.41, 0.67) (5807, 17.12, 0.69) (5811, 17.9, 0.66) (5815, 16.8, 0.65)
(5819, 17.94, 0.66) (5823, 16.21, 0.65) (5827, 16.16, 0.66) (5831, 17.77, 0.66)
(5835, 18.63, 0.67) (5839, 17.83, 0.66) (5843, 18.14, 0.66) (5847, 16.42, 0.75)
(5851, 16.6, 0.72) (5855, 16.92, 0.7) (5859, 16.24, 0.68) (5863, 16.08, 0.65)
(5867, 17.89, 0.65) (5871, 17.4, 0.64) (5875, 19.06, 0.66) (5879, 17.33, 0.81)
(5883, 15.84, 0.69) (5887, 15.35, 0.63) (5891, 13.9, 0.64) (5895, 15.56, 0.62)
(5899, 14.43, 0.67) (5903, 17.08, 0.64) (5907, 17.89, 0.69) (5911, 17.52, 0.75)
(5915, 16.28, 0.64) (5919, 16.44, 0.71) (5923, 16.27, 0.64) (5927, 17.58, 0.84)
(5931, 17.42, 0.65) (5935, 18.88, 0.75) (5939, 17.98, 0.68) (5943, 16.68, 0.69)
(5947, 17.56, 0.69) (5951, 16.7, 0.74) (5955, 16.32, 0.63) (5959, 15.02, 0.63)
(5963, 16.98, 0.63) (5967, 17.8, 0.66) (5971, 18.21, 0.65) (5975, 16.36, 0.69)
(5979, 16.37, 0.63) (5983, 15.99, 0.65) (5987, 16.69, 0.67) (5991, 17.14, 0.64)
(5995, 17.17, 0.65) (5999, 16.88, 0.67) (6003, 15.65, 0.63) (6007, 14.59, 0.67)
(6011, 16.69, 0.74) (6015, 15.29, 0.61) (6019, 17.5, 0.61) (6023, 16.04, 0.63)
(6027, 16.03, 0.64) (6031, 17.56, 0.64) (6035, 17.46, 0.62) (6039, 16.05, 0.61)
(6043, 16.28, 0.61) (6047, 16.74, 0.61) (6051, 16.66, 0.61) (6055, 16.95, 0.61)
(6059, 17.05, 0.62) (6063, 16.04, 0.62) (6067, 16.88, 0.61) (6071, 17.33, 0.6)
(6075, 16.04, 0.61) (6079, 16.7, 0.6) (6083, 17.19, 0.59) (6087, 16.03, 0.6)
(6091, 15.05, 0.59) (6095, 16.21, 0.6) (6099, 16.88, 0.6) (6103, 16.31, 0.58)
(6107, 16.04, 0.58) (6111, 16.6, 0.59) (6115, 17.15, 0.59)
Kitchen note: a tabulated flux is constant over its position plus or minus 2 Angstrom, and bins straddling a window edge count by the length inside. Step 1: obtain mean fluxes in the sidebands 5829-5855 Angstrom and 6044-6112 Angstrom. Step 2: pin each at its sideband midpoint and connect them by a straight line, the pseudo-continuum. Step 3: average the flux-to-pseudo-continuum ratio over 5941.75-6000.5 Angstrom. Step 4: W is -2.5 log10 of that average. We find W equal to 0.01 mag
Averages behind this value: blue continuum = 17.5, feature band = 16.8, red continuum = 16.5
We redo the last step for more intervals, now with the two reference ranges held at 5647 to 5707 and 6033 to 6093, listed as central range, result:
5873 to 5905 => 0.04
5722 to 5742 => -0.03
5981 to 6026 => 0.02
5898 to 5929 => -0.01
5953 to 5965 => 0.03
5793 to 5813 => -0.02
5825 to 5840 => -0.06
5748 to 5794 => 0.01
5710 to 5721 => -0.03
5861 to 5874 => -0.04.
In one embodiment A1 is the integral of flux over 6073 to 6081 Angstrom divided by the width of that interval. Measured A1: 16.4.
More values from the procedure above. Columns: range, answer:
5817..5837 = 17.3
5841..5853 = 17.1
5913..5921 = 16.4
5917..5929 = 16.8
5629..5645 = 16.5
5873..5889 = 16.9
